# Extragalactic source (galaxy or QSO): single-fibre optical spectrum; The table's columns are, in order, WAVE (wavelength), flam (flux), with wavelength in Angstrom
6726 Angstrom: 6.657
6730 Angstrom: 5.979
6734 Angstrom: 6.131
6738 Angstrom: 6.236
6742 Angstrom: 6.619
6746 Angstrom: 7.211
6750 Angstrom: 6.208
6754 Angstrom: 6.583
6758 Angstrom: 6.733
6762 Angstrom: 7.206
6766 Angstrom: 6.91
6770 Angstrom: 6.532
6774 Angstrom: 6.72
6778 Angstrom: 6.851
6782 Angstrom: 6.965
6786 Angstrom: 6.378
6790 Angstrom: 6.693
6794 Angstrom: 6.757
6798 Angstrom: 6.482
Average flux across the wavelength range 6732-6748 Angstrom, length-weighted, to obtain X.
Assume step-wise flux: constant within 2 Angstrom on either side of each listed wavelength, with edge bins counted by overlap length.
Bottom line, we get 6.55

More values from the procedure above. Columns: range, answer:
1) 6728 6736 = 6.05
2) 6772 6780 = 6.79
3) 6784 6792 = 6.54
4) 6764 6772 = 6.72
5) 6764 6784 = 6.8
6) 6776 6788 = 6.73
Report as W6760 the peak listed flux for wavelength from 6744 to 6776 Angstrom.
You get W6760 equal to 7.211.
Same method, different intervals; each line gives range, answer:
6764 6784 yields 6.965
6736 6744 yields 6.619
